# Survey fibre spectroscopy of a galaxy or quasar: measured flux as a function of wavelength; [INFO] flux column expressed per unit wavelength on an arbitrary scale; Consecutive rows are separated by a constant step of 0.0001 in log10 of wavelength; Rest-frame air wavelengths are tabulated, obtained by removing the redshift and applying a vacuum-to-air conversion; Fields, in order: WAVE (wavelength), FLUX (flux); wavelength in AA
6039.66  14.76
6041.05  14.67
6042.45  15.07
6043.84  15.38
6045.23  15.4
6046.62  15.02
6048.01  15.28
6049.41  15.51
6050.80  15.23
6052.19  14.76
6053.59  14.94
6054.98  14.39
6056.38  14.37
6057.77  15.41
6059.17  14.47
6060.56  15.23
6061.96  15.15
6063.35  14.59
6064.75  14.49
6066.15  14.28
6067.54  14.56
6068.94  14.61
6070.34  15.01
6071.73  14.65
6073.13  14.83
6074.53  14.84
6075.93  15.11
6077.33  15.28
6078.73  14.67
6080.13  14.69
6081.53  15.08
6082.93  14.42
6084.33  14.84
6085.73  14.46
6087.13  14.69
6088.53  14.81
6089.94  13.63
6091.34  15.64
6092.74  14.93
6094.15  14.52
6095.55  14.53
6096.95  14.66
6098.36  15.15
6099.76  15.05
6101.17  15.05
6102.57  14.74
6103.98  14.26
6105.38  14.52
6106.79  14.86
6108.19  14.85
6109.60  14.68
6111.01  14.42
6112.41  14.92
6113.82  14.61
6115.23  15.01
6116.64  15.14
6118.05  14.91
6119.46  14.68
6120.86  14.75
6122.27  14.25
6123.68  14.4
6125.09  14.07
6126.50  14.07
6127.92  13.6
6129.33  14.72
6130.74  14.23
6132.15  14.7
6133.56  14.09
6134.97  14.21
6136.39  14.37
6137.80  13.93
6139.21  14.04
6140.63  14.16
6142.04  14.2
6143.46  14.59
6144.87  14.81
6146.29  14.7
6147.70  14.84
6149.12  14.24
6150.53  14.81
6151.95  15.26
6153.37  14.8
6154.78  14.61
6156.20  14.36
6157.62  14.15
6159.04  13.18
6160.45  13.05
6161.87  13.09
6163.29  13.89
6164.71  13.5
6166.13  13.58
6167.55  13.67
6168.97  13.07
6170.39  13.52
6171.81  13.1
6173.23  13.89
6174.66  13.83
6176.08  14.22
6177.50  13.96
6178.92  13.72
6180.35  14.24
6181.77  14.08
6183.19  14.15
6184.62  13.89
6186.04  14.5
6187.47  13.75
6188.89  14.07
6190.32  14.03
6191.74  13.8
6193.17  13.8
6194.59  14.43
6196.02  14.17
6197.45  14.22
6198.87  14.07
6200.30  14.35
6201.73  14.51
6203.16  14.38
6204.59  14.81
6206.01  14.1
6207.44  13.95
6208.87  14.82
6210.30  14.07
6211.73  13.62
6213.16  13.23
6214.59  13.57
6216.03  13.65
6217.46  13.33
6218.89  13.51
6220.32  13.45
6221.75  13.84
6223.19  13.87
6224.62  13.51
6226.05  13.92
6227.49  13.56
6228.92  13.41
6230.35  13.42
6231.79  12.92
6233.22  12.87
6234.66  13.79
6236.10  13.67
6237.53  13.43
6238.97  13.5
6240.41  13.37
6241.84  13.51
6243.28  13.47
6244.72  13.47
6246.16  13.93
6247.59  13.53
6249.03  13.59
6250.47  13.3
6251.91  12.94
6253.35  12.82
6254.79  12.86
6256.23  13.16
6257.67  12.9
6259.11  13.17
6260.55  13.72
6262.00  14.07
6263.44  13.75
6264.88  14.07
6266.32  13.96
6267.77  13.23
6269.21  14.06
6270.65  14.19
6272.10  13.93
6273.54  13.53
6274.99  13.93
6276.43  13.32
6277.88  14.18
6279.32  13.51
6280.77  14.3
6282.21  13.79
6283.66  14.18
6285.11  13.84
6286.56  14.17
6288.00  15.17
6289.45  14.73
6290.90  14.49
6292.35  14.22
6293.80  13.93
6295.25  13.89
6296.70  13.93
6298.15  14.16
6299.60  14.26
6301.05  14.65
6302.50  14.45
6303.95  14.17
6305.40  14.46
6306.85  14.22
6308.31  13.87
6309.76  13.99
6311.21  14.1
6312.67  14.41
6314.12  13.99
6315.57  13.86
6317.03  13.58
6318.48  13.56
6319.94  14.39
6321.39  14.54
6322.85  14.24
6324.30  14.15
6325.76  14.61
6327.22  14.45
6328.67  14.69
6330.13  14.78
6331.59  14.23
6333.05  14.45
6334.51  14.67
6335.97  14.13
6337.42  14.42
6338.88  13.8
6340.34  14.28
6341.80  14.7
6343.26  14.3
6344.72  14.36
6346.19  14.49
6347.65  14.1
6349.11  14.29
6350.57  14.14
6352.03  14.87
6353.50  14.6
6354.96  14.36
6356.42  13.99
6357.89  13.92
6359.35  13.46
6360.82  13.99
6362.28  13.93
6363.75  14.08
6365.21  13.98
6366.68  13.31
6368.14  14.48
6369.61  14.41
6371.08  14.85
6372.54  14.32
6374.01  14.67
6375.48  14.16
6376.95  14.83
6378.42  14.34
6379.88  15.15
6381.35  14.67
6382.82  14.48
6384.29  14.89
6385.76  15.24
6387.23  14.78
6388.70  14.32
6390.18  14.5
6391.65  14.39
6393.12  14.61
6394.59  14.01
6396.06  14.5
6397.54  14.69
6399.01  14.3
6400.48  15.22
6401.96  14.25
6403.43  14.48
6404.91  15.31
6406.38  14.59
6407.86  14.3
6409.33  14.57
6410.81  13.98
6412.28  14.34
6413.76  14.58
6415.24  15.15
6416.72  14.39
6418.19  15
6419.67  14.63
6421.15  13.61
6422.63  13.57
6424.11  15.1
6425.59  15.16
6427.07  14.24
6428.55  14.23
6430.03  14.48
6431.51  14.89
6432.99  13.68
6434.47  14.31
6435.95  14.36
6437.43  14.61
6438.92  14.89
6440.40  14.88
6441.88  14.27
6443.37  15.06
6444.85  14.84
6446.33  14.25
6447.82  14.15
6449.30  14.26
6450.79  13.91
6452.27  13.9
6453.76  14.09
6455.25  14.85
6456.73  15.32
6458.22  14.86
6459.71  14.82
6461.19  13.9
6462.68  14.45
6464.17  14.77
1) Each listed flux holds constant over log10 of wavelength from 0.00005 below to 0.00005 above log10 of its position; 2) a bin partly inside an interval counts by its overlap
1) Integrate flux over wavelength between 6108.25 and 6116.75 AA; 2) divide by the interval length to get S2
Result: 14.8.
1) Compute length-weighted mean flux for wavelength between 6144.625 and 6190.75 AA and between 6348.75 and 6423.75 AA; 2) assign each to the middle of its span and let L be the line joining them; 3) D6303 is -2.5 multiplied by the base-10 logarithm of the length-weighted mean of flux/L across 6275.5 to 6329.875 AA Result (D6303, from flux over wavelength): 0.01 mag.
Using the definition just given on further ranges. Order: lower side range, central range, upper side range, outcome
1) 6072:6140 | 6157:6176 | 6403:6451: 0.08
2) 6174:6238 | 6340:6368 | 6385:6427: 0.02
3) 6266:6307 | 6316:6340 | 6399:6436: 0.00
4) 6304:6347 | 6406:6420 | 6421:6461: -0.01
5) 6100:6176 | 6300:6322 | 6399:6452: 0.02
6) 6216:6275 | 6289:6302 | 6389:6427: -0.03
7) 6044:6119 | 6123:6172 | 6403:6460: 0.05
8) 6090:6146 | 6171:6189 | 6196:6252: 0.01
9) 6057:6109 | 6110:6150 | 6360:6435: 0.02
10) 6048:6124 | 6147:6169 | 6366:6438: 0.05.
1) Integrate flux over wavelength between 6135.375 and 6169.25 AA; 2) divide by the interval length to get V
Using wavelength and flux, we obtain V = 14.1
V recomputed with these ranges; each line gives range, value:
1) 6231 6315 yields 13.8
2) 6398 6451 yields 14.5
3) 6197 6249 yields 13.7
